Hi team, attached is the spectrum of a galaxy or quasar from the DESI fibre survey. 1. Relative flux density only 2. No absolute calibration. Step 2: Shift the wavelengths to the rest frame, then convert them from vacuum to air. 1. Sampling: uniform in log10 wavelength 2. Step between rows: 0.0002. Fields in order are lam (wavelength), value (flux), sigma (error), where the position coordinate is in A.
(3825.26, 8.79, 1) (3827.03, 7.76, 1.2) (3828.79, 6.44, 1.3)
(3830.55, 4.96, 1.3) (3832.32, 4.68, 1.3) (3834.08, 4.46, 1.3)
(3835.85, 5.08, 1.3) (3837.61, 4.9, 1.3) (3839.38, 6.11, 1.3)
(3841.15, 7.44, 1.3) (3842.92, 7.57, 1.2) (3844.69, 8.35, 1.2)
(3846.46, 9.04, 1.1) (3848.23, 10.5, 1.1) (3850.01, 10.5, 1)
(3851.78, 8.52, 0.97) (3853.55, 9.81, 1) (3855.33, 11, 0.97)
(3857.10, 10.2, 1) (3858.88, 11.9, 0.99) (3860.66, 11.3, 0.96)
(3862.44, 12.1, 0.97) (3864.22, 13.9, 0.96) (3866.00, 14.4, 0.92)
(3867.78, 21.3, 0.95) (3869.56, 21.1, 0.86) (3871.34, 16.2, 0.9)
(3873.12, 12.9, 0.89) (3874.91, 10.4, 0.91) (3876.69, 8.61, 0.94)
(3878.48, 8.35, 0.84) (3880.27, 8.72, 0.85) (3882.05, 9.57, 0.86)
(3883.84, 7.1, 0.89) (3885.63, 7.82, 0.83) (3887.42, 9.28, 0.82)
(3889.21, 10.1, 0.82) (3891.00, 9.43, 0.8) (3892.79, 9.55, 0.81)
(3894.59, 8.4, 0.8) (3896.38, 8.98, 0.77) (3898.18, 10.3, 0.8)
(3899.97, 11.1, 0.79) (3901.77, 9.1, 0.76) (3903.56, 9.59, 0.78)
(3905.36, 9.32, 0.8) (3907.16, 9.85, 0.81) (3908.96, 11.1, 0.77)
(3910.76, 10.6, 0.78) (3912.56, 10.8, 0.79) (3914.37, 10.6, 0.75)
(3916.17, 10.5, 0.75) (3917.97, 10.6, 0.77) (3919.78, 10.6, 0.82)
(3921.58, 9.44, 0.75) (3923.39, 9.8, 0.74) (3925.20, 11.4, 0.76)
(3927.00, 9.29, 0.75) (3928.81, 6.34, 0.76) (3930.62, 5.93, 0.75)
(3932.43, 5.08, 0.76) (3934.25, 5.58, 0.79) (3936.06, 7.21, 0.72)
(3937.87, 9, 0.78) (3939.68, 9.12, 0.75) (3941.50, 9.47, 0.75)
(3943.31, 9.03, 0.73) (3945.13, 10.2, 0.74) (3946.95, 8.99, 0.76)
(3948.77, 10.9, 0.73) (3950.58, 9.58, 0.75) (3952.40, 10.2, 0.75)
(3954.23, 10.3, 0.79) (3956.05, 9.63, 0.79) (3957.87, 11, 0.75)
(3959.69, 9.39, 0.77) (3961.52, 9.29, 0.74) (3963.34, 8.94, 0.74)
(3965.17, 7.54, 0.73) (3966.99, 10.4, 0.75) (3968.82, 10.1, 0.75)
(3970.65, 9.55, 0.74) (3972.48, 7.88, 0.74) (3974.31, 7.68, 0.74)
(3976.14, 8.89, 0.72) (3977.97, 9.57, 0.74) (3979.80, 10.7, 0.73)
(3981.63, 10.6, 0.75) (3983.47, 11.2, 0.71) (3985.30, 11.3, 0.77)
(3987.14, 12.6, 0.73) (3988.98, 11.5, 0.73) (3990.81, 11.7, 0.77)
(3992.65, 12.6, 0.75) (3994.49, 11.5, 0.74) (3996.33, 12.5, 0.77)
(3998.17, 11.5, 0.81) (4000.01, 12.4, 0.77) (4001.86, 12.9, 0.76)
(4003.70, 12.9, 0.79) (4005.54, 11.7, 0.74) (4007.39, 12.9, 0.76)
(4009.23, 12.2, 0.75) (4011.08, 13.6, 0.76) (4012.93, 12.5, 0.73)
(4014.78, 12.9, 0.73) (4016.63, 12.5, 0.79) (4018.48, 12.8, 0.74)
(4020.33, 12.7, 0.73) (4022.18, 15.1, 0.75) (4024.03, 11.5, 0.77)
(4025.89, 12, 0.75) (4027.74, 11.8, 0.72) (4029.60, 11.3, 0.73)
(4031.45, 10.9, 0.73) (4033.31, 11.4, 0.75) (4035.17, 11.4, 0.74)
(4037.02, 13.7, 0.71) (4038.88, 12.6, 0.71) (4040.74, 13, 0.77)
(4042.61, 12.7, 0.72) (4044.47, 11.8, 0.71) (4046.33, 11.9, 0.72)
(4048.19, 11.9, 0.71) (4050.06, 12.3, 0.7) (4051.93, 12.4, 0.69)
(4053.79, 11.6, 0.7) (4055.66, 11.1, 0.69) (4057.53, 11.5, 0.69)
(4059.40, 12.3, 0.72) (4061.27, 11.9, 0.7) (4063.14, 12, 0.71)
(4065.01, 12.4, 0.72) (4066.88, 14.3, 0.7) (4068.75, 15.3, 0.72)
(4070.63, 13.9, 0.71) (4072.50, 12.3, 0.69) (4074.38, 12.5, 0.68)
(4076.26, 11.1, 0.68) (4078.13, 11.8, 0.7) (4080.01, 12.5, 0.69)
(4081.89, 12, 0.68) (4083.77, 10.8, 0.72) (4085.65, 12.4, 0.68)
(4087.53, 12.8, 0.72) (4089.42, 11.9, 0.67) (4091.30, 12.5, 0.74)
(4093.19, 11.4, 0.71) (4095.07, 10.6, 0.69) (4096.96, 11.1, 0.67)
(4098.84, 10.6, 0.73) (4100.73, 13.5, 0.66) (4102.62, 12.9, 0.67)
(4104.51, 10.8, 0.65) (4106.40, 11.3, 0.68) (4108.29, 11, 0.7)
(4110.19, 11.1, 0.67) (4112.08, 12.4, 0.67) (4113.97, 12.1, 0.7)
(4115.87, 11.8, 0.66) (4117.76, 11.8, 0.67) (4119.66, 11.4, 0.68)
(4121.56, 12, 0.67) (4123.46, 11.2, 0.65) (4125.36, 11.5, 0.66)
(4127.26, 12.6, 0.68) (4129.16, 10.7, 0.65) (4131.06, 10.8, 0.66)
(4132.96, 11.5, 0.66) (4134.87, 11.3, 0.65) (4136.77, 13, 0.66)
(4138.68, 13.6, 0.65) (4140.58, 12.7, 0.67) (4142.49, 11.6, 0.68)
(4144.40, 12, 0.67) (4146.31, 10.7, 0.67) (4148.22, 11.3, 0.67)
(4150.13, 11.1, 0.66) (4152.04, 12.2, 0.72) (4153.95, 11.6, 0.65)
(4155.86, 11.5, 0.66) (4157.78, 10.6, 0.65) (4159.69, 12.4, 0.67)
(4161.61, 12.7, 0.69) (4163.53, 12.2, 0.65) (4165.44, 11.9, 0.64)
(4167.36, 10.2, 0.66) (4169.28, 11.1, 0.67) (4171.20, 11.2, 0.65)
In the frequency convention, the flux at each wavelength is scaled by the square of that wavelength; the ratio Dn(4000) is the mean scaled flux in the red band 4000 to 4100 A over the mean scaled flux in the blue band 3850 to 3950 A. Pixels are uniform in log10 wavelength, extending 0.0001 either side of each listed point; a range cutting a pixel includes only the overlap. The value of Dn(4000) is 1.3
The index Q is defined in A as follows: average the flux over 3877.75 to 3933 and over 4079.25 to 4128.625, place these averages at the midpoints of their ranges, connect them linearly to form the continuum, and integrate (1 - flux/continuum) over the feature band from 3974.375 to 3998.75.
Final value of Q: -1.8 A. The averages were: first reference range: 9.34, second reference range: 11.8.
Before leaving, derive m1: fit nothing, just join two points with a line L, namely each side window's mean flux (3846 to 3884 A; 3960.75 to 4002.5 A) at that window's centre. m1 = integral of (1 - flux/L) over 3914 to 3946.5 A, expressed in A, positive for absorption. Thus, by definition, 6.73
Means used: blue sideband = 11.8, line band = 8.82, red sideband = 10.6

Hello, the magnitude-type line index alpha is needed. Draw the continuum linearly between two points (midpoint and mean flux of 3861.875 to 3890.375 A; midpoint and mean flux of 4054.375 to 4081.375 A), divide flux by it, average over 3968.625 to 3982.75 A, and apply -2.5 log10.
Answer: 0.29 mag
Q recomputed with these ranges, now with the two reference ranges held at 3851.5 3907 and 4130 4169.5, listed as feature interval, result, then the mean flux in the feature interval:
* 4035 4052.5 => -1.5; 12.4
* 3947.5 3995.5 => 4.6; 10.2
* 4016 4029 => -1.4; 12.6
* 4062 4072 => -1.7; 13.5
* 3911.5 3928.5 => 1.4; 10.2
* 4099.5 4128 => -0.4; 11.8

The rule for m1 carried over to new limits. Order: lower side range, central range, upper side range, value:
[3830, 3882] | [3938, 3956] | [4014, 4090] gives 2.35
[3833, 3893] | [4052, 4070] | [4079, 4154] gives -1.72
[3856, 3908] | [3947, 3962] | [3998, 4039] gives 2.27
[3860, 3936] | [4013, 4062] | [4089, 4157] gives -4.47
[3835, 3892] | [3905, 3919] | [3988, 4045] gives 0.72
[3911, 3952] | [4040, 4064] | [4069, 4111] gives -1.69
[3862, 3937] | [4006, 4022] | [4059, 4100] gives -1.86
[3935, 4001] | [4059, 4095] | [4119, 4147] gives -3.76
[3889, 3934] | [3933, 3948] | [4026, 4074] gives 2.29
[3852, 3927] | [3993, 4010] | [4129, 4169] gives -1.61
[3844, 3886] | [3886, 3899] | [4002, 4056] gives 2.51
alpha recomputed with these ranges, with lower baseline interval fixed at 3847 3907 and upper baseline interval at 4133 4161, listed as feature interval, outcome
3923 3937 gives 0.43 mag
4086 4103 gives -0.02 mag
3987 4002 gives -0.07 mag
